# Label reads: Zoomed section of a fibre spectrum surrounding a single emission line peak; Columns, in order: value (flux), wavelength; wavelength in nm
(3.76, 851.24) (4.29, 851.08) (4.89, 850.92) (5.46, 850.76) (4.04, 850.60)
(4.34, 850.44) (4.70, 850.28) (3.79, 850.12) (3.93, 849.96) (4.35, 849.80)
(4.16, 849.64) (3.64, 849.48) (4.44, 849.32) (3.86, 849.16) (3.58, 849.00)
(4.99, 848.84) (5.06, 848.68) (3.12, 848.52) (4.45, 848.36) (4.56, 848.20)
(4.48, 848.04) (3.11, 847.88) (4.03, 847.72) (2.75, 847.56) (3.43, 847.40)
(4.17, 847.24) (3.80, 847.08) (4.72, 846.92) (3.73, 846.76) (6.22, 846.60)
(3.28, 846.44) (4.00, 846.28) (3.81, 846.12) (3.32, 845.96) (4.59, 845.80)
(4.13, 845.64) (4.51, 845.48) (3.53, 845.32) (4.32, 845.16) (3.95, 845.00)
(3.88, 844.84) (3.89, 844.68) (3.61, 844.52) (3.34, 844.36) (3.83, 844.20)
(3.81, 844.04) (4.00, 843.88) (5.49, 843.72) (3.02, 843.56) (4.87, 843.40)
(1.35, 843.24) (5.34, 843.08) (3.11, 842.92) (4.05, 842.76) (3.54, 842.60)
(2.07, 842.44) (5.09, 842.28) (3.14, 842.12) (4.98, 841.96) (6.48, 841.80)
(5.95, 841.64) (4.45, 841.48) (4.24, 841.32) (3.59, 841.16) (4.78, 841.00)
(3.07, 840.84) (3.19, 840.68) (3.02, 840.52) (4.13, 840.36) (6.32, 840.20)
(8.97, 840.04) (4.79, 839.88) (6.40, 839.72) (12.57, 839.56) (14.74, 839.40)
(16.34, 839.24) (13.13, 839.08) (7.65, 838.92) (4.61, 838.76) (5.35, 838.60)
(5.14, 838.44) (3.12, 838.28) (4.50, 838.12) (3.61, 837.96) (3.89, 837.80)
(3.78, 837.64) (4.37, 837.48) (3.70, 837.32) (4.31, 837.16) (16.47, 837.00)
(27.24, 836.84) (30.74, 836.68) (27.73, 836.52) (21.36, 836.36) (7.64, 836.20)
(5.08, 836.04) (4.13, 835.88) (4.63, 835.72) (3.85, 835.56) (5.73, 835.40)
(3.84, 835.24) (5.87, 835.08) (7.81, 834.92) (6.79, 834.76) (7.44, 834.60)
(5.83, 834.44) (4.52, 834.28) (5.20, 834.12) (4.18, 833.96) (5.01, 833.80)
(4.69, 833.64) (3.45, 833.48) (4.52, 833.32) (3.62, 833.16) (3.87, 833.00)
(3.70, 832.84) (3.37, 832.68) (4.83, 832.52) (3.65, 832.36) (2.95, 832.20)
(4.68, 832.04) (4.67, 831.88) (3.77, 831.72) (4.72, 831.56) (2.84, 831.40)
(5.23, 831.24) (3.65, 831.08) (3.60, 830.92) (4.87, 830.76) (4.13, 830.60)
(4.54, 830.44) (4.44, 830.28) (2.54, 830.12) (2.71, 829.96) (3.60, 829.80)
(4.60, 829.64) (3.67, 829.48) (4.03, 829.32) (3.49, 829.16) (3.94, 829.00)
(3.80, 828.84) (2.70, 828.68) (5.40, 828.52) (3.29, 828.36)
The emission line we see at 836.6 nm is H-alpha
